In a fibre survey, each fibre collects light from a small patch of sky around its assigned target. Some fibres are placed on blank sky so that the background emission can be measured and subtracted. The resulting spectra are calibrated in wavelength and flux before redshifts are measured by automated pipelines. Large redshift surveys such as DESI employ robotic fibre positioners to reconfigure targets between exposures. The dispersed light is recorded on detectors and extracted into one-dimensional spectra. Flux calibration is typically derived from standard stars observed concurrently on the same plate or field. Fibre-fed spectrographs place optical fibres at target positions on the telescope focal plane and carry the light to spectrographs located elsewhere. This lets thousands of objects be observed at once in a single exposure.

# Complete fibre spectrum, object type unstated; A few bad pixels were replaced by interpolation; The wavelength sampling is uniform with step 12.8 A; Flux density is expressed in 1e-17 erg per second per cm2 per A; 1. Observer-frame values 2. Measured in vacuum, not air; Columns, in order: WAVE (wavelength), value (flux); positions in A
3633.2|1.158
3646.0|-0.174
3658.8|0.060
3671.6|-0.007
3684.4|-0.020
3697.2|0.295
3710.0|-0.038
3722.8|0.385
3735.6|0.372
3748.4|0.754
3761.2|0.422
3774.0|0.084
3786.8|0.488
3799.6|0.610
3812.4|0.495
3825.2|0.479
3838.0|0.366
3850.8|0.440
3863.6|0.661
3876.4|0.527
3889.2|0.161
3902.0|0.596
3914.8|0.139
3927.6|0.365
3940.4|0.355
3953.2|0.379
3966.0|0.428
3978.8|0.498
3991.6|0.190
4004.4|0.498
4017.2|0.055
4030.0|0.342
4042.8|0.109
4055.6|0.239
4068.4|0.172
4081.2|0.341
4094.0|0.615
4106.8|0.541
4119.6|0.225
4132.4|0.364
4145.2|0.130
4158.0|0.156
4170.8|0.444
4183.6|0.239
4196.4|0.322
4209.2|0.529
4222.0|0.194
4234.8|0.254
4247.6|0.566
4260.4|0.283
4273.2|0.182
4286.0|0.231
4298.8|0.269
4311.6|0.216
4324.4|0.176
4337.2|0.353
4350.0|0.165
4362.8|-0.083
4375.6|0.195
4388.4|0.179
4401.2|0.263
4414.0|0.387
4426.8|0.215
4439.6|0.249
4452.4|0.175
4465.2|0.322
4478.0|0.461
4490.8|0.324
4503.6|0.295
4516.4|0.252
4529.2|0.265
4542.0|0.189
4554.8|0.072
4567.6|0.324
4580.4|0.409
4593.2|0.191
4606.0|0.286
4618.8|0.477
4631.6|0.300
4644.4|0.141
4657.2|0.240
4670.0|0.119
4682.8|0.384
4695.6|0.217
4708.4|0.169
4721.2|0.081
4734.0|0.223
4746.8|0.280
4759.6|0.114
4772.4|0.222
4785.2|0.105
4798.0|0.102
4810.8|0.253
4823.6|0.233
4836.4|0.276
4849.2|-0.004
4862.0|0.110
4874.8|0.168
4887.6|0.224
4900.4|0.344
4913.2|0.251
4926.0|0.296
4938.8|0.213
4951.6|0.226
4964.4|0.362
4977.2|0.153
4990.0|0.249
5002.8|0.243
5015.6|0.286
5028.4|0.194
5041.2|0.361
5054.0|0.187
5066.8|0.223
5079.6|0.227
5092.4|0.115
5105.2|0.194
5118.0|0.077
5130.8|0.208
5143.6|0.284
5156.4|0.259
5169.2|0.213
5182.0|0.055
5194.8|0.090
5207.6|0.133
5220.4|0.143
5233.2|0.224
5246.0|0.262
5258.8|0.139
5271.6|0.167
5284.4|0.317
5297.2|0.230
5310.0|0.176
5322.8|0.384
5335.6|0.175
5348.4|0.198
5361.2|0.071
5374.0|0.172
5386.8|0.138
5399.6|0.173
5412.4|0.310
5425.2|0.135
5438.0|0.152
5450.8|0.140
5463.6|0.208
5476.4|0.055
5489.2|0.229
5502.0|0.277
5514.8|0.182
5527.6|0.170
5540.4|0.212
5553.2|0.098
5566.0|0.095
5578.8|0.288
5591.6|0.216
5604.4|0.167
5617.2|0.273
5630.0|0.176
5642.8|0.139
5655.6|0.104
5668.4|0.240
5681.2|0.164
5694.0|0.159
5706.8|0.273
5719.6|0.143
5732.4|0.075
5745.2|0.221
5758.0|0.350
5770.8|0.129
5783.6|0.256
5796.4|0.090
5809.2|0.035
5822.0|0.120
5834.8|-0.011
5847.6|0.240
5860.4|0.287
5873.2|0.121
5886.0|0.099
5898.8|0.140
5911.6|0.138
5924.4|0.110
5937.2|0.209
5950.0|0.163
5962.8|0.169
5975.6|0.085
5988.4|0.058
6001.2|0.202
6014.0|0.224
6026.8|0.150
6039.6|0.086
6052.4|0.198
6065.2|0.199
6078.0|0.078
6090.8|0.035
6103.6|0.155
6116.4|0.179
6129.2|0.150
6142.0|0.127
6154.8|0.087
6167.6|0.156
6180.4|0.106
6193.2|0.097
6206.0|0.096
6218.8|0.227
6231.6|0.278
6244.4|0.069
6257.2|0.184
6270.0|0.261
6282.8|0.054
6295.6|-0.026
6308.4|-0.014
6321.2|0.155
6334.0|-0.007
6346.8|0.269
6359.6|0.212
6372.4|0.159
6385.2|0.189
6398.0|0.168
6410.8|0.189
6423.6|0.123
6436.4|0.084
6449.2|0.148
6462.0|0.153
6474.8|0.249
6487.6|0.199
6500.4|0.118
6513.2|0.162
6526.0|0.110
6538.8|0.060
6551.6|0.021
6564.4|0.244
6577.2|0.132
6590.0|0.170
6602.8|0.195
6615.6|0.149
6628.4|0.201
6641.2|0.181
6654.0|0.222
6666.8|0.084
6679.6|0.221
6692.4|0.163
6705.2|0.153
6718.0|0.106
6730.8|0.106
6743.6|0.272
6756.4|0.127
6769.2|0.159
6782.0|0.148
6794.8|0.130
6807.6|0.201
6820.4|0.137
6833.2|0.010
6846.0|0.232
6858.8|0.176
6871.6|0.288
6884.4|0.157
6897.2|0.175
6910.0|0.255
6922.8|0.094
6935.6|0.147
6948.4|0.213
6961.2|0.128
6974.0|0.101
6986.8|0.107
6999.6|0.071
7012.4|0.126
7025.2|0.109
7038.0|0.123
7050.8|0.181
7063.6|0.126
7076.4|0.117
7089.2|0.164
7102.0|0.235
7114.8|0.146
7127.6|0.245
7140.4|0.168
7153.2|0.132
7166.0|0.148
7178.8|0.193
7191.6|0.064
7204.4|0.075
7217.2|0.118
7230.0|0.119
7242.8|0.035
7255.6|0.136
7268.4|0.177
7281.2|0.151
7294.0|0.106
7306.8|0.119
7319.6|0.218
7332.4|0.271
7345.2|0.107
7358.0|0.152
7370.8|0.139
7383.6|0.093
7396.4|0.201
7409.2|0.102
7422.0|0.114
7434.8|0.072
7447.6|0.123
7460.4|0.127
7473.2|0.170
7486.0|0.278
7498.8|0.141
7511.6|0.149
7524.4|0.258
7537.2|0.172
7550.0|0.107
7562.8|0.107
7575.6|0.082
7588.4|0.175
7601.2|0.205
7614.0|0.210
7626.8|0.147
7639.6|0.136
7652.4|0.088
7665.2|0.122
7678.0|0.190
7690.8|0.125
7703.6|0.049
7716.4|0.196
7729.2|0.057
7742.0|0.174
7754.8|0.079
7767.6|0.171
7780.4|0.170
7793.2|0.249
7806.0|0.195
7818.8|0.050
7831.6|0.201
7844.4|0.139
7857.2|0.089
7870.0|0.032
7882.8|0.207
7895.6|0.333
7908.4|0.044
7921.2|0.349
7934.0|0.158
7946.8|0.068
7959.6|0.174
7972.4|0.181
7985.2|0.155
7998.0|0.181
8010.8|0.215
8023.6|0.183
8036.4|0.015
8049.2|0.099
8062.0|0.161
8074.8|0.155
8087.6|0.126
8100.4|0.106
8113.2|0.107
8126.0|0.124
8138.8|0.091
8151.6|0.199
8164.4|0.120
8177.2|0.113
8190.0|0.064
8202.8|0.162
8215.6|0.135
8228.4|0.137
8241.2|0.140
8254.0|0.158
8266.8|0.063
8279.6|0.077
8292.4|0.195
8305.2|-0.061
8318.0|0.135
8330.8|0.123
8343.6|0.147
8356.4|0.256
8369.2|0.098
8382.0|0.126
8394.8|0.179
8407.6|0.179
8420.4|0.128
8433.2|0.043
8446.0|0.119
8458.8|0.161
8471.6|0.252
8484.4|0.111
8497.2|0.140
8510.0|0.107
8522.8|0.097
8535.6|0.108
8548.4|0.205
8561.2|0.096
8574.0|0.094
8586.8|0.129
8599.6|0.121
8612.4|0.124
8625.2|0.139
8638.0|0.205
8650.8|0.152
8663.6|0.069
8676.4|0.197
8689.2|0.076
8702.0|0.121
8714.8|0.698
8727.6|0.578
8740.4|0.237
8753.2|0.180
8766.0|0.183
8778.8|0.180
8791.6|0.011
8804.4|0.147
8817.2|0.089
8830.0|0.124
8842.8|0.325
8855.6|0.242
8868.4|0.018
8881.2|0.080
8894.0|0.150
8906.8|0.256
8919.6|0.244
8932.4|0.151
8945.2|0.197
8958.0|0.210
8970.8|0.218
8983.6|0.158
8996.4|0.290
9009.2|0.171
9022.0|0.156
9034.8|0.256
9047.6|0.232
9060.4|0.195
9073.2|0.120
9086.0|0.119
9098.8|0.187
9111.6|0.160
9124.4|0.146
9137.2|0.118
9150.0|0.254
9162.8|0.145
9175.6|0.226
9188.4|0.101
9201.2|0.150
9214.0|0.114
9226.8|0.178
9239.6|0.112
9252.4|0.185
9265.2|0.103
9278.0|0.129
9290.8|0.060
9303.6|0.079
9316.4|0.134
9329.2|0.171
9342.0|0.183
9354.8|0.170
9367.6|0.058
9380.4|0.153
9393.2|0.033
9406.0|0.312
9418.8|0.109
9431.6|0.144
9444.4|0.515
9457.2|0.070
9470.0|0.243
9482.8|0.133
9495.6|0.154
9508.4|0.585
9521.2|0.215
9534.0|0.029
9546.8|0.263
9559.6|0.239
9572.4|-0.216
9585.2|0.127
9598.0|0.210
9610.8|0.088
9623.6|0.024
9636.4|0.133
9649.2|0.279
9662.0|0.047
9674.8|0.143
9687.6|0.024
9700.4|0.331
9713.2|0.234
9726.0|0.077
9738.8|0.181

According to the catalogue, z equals 1.339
